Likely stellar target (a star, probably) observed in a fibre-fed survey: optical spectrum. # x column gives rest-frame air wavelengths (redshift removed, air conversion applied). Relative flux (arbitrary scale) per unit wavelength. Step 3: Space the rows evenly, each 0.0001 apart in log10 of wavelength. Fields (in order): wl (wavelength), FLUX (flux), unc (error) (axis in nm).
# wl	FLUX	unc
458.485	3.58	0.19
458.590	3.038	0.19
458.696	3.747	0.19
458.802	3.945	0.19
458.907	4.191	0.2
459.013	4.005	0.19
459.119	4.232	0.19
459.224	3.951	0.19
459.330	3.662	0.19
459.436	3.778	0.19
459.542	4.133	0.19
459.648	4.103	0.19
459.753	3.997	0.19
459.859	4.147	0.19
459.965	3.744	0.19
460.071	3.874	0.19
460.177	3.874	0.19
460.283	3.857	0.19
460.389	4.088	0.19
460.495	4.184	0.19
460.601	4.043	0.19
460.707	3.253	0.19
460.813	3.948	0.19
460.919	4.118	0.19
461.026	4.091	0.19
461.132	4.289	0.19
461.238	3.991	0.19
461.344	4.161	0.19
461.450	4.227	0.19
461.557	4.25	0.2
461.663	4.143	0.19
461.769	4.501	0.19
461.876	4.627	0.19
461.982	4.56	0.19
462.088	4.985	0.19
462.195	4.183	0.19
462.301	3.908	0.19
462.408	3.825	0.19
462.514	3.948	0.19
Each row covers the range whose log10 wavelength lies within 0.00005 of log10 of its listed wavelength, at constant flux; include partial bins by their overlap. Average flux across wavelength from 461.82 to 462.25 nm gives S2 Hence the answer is 4.58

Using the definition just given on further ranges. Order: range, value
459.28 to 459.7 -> 3.91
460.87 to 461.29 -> 4.12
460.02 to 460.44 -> 3.92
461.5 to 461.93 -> 4.38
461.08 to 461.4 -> 4.16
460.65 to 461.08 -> 3.85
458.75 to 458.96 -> 4.08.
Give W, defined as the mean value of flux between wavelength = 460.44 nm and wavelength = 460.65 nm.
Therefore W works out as 4.12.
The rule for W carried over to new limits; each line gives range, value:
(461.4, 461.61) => 4.23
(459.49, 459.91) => 4.1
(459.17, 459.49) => 3.8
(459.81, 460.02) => 3.94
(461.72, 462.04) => 4.57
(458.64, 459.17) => 4.01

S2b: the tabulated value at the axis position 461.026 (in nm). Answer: 4.091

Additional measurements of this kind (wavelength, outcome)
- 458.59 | 3.038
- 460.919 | 4.118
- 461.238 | 3.991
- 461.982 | 4.56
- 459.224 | 3.951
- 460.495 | 4.184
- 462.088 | 4.985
